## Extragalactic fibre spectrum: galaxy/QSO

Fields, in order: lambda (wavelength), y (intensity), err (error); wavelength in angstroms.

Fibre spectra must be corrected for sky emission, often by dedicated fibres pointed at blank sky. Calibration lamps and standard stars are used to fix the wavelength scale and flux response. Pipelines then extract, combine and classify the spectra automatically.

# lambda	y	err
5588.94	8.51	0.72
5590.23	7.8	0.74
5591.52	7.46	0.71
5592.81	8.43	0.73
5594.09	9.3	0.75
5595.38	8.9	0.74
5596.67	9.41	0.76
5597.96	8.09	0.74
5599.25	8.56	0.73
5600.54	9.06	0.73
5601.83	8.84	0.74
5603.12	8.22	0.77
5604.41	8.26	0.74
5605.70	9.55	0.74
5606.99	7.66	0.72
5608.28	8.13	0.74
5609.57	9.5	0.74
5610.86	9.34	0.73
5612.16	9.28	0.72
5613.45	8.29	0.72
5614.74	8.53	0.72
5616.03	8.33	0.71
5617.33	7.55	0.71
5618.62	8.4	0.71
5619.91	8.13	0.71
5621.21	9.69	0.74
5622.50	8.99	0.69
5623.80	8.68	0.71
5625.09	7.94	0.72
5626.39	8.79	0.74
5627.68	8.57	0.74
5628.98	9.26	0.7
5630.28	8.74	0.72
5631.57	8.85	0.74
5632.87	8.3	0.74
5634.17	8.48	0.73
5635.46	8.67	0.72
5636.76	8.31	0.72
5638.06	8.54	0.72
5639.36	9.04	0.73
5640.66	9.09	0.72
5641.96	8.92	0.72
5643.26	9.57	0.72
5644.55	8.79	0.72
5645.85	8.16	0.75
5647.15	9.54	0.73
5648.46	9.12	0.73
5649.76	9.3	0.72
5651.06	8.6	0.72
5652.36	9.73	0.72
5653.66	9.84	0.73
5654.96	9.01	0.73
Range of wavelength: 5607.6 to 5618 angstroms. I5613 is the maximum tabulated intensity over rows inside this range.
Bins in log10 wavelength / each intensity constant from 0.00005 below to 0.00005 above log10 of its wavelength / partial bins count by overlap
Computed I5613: 9.5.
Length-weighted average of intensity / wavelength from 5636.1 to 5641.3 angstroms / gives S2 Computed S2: 8.73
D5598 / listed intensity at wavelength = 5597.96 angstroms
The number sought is 8.09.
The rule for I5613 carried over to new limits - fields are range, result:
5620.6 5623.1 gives 9.69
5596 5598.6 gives 9.41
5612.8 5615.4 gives 8.53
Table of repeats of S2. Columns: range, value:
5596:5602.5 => 8.78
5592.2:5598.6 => 8.83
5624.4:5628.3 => 8.45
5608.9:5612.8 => 9.35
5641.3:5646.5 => 8.87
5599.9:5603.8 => 8.7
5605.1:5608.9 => 8.44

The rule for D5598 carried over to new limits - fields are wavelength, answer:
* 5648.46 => 9.12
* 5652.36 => 9.73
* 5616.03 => 8.33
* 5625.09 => 7.94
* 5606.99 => 7.66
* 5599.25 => 8.56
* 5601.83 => 8.84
